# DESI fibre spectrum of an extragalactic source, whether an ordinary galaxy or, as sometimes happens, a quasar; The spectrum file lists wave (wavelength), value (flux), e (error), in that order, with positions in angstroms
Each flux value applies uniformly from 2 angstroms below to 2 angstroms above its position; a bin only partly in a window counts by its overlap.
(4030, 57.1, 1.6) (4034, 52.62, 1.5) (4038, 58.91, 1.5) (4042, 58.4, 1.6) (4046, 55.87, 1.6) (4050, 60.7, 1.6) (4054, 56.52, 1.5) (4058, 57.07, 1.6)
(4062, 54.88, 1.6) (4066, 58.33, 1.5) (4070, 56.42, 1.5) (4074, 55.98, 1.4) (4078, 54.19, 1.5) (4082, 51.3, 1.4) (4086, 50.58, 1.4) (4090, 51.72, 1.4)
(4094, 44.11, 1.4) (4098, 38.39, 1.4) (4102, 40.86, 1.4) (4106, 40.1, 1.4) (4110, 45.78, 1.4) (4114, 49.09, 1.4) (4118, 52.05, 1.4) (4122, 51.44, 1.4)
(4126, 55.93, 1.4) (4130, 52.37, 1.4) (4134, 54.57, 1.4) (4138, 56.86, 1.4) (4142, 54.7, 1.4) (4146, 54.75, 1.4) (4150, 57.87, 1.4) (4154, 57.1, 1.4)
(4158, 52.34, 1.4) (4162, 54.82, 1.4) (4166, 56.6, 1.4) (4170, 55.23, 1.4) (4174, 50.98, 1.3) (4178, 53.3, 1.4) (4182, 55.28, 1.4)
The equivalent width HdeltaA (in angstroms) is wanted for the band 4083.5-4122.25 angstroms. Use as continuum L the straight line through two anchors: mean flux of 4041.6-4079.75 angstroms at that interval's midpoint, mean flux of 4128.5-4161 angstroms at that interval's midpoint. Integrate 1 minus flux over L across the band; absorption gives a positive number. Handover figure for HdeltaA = 6.7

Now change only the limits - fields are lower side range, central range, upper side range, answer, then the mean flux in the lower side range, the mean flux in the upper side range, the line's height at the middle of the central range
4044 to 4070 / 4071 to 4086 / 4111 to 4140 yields 0.61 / 57.2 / 52.9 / 55.8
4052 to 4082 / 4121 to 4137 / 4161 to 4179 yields 0.28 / 55.9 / 54.2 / 54.9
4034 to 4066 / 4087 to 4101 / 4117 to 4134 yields 2.56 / 57.2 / 53.2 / 54.9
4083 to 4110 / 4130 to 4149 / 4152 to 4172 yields -1.28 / 44.7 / 55.2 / 51.6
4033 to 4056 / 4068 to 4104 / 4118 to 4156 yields 4.48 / 57.4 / 54.9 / 56.3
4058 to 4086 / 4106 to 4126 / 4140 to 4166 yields 2.15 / 55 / 55.4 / 55.2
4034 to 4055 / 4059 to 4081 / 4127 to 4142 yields 0.39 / 57.6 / 54.7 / 56.8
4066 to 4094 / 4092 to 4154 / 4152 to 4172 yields 4.67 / 53.1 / 55.2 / 54.2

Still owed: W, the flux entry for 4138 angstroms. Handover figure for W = 56.86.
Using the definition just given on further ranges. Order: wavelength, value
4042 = 58.4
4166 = 56.6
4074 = 55.98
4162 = 54.82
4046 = 55.87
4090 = 51.72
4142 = 54.7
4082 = 51.3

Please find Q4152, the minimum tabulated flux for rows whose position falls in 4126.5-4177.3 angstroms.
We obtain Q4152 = 50.98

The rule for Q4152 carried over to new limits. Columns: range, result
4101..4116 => 40.1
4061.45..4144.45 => 38.39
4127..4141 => 52.37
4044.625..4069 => 54.88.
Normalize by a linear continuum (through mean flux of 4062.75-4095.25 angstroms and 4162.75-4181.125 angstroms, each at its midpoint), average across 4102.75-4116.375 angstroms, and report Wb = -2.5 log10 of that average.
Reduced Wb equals 0.19 mag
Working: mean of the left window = 53.1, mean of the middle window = 44.8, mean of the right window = 54.2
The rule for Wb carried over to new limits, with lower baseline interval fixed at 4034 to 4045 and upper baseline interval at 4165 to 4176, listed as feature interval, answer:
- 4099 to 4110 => 0.326 mag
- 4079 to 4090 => 0.097 mag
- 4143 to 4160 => -0.018 mag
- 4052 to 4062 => 0.009 mag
